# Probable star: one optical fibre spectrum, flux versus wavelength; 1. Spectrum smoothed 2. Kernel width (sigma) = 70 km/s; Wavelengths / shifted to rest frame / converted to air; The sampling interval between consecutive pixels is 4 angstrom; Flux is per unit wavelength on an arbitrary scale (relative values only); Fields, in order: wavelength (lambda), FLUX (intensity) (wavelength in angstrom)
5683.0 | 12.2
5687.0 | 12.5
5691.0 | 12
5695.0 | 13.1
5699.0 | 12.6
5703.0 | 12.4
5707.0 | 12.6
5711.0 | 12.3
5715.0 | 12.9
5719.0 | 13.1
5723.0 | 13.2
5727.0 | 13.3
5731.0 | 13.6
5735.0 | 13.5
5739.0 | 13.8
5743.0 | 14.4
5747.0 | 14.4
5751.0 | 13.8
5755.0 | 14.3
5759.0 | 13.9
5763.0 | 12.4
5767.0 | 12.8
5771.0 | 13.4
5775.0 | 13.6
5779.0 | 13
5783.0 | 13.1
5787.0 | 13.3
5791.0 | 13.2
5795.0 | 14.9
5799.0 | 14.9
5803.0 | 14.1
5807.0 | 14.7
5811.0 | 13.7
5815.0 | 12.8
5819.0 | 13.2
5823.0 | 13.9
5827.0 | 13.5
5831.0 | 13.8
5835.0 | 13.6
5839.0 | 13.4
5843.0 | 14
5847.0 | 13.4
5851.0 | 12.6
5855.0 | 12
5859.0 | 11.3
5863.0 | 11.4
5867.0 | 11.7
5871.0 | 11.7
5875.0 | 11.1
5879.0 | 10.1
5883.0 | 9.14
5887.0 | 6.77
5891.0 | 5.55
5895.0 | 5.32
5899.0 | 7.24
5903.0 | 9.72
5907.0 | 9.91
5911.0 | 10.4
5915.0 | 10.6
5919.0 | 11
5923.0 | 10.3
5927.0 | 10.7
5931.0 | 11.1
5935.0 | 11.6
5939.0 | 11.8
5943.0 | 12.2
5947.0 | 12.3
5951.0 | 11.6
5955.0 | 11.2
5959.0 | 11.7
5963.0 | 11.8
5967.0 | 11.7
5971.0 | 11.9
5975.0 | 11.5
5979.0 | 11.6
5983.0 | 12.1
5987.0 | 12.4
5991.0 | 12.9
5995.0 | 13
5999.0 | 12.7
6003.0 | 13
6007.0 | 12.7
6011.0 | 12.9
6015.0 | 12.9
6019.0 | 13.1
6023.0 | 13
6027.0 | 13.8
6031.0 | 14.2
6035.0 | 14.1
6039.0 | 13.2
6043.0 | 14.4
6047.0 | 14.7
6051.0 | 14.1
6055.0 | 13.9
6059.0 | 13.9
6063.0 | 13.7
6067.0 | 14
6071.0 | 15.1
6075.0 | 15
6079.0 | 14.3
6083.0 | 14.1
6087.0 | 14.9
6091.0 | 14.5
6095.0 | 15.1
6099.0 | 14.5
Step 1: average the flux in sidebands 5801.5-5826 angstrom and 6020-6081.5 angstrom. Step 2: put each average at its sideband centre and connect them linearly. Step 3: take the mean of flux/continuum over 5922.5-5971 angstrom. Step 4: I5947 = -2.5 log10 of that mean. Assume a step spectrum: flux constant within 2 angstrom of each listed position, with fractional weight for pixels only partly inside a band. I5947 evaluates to 0.20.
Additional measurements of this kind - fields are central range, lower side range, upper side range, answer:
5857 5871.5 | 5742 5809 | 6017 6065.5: 0.20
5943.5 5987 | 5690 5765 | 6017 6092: 0.18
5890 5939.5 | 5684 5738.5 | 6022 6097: 0.38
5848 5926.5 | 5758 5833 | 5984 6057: 0.33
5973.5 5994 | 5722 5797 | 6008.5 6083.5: 0.14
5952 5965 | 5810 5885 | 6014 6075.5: 0.15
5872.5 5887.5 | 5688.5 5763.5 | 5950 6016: 0.30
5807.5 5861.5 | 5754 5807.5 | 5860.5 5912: -0.16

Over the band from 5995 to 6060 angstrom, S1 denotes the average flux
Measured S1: 13.5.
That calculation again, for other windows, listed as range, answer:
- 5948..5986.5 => 11.7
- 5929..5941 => 11.5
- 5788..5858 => 13.6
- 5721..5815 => 13.7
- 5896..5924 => 9.7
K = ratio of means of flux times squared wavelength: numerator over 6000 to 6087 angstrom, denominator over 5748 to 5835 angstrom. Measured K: 1.1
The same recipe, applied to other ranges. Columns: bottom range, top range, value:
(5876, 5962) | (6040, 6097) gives 1.50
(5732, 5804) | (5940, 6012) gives 0.95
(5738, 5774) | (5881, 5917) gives 0.64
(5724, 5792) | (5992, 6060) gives 1.09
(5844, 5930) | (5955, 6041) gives 1.29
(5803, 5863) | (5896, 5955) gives 0.83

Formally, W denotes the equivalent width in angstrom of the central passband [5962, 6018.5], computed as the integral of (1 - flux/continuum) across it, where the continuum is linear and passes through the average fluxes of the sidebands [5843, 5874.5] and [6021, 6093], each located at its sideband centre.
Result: 4.5 angstrom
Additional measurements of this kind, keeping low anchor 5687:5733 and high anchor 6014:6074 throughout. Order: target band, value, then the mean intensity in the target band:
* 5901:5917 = 3.9 angstrom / 10.2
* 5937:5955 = 2.2 angstrom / 11.9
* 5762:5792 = -0.2 angstrom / 13.1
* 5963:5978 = 2.2 angstrom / 11.7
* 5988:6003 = 1.0 angstrom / 12.9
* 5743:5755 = -1.2 angstrom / 14.2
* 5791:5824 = -2.1 angstrom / 14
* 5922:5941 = 3.4 angstrom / 11.1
